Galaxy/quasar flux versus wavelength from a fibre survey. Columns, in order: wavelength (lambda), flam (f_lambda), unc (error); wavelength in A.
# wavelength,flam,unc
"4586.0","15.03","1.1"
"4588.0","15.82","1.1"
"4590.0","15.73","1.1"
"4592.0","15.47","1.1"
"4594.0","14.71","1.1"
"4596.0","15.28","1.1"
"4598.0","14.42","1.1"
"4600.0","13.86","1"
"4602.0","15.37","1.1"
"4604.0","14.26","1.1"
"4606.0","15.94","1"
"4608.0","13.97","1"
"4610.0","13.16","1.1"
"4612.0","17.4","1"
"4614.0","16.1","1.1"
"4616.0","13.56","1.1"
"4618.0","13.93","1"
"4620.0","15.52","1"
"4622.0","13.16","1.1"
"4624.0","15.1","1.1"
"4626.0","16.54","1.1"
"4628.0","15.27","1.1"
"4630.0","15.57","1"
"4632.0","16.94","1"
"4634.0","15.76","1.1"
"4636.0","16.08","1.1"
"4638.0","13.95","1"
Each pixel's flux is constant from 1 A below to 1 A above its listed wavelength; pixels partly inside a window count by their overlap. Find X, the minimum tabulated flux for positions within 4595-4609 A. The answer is 13.86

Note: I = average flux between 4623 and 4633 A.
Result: 15.9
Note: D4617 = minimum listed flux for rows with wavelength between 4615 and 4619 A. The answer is 13.56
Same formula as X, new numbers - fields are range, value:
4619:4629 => 13.16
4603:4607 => 14.26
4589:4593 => 15.47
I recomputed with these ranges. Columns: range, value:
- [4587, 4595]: 15.4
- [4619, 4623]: 14.3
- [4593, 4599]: 14.8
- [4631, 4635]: 16.4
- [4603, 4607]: 15.1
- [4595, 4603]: 14.7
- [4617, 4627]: 14.8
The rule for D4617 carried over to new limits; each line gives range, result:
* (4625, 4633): 15.27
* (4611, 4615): 16.1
